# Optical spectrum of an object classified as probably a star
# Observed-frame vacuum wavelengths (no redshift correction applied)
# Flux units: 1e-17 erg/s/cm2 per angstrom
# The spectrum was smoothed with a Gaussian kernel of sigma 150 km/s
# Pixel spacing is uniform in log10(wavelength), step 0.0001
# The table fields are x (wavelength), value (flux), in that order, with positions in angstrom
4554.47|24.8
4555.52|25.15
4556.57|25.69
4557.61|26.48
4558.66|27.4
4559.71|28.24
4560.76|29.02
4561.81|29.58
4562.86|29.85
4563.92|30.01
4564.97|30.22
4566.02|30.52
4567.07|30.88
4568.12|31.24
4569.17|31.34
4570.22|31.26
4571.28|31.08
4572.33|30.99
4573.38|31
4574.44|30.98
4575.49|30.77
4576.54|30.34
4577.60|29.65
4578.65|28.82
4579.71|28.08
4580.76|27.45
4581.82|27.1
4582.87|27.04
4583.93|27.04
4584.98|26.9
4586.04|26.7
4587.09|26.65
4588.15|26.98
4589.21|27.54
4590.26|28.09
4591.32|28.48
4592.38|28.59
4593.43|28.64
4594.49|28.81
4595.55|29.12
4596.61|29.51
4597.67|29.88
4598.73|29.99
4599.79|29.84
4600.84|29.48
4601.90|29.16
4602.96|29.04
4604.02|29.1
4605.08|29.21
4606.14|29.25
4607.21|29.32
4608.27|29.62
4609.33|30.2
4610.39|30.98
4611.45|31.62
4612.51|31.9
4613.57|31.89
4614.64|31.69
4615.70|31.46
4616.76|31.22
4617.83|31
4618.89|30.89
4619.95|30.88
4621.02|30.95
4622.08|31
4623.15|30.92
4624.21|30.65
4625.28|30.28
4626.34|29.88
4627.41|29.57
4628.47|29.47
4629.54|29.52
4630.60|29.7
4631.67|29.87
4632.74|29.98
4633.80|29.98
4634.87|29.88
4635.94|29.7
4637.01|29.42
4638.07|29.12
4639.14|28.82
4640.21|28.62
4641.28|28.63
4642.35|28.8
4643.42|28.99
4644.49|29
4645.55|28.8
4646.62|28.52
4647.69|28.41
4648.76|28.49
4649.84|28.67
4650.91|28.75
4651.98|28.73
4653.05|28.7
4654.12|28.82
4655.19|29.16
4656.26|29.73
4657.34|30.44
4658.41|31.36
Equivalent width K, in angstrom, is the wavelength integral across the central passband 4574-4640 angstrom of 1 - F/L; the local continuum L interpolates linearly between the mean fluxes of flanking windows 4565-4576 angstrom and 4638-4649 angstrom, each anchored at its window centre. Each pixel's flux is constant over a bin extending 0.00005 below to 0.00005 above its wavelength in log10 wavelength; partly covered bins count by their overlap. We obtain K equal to 0.7 angstrom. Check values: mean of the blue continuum 31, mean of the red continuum 28.7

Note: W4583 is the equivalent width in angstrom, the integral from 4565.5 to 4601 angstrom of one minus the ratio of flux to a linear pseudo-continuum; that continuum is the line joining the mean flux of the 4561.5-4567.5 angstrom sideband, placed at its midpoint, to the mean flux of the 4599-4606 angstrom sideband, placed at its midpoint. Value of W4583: 0.8 angstrom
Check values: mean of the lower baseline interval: 30.2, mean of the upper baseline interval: 29.4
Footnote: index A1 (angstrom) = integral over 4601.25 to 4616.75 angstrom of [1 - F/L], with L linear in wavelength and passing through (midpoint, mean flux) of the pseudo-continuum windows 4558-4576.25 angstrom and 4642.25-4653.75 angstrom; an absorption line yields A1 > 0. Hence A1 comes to -0.5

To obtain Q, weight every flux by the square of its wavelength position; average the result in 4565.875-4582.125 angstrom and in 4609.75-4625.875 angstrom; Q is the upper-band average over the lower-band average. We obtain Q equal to 1.05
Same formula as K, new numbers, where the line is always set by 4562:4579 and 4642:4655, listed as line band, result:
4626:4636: -0.21 angstrom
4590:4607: 0.42 angstrom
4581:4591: 1.01 angstrom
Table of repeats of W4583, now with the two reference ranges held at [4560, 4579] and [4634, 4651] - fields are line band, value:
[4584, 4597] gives 0.9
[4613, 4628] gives -0.8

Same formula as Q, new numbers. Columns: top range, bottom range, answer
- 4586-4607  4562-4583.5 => 0.97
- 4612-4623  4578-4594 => 1.15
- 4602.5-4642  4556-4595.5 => 1.06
